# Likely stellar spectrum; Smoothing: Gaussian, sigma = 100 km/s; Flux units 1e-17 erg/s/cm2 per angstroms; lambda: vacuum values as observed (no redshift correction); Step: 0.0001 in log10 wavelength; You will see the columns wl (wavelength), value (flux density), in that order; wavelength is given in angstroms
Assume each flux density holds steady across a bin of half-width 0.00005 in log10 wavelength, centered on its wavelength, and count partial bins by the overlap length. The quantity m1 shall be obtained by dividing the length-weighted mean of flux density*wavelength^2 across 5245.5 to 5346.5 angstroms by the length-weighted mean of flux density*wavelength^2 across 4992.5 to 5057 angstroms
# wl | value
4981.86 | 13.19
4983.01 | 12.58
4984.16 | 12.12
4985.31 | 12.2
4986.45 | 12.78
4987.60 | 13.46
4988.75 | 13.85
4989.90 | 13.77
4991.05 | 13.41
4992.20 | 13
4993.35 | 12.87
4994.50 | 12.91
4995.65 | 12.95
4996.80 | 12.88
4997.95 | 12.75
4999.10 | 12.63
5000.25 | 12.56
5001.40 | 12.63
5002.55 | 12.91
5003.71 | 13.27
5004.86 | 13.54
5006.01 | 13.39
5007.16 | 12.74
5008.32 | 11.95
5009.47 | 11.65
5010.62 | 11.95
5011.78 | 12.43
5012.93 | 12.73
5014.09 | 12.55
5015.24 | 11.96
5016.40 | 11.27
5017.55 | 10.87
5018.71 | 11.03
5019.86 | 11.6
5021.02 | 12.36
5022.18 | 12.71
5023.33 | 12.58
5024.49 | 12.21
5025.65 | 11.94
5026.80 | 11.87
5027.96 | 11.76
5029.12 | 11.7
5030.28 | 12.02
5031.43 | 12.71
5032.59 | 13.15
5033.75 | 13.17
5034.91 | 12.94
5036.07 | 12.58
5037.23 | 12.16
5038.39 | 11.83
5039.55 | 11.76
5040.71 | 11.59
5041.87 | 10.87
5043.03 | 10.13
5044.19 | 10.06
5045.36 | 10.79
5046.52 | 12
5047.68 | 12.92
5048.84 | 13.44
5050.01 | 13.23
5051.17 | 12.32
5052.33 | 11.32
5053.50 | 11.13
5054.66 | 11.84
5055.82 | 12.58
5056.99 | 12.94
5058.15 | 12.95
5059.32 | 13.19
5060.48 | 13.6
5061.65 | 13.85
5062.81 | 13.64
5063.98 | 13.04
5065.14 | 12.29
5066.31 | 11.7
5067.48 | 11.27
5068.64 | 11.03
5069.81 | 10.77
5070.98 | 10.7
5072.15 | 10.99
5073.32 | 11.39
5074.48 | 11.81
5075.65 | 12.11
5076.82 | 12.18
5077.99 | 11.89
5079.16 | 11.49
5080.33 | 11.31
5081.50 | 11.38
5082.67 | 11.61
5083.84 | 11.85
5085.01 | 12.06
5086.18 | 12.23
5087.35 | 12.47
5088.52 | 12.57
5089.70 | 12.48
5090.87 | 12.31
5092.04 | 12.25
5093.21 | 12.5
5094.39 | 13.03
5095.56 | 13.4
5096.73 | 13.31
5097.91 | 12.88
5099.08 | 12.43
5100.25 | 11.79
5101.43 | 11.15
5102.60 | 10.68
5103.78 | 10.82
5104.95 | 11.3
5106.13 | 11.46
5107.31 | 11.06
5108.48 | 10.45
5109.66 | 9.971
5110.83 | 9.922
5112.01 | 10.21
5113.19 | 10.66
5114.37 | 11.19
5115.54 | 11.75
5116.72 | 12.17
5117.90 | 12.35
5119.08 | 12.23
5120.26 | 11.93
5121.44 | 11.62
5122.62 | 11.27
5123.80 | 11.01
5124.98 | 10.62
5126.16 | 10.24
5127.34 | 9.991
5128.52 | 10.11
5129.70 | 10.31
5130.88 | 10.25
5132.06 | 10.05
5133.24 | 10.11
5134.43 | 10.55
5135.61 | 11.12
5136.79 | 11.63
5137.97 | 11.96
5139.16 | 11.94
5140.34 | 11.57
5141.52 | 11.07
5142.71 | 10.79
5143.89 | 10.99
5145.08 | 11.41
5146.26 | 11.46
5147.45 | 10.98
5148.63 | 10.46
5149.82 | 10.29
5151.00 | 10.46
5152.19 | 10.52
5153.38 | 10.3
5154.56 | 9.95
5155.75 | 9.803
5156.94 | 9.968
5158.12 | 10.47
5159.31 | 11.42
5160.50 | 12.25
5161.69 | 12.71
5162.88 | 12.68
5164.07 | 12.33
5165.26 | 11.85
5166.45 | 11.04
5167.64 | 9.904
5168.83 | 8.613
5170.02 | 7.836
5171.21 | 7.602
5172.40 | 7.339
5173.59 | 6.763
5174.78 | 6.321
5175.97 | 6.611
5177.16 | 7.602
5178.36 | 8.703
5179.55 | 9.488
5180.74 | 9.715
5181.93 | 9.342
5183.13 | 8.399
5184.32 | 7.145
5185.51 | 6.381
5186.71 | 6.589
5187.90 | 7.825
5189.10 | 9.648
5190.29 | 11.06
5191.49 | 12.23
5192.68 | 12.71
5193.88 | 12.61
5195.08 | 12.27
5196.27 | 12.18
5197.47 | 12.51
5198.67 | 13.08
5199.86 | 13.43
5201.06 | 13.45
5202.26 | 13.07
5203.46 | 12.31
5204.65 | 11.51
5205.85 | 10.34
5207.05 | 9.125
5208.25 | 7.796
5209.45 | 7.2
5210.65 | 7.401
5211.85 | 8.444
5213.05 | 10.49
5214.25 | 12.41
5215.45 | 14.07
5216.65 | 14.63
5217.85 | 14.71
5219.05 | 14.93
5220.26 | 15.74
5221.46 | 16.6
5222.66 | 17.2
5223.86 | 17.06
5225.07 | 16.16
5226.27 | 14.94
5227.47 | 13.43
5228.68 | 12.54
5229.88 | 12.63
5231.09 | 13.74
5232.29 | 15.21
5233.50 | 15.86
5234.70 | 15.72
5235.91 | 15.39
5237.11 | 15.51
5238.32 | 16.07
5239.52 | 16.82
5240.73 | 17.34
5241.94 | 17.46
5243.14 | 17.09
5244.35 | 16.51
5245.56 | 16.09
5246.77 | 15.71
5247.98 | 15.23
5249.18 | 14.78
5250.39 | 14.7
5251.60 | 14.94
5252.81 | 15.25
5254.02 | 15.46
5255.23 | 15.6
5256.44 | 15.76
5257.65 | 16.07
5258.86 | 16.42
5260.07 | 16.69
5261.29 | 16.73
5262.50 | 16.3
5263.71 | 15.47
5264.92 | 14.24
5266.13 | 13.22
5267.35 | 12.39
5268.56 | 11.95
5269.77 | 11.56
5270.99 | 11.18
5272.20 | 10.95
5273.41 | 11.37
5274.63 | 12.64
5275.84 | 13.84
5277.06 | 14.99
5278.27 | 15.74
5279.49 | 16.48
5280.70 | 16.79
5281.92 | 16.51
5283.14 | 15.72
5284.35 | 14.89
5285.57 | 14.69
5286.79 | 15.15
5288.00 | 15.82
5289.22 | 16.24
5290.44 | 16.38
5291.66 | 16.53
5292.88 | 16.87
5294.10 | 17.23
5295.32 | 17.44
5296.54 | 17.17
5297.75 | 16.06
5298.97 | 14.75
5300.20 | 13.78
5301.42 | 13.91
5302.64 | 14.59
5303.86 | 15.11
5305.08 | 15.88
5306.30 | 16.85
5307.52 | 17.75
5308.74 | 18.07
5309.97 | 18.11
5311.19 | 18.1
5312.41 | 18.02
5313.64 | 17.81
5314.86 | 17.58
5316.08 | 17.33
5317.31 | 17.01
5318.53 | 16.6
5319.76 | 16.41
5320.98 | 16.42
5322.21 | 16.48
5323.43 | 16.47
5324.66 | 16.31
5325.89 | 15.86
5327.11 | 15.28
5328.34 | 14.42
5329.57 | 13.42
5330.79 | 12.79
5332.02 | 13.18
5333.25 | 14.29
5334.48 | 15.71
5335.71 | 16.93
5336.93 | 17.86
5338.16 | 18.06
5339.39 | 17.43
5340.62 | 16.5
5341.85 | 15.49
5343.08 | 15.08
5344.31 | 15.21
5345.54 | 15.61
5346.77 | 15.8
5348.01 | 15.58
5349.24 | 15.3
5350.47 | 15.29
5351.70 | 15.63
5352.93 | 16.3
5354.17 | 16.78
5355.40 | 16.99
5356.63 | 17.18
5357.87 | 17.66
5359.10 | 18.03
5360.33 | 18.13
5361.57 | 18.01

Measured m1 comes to 1.42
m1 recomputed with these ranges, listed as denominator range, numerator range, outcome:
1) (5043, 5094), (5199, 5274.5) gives 1.25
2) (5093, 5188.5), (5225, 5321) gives 1.56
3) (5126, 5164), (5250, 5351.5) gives 1.52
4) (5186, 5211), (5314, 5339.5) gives 1.54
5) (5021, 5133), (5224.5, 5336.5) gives 1.42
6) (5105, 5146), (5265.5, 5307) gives 1.44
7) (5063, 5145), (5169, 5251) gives 1.11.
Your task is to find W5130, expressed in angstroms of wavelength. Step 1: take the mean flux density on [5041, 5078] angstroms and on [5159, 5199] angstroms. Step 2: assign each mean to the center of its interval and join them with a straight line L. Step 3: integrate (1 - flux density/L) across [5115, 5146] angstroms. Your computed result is -1.2 angstroms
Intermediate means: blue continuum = 12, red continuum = 9.81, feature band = 11.1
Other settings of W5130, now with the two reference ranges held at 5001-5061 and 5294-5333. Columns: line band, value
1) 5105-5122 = 2.7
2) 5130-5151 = 4.2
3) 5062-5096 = 2.3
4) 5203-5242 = 3.3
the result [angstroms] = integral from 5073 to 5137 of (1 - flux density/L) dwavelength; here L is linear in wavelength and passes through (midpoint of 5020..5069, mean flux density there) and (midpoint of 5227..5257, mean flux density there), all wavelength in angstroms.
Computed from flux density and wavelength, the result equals 8.3 angstroms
